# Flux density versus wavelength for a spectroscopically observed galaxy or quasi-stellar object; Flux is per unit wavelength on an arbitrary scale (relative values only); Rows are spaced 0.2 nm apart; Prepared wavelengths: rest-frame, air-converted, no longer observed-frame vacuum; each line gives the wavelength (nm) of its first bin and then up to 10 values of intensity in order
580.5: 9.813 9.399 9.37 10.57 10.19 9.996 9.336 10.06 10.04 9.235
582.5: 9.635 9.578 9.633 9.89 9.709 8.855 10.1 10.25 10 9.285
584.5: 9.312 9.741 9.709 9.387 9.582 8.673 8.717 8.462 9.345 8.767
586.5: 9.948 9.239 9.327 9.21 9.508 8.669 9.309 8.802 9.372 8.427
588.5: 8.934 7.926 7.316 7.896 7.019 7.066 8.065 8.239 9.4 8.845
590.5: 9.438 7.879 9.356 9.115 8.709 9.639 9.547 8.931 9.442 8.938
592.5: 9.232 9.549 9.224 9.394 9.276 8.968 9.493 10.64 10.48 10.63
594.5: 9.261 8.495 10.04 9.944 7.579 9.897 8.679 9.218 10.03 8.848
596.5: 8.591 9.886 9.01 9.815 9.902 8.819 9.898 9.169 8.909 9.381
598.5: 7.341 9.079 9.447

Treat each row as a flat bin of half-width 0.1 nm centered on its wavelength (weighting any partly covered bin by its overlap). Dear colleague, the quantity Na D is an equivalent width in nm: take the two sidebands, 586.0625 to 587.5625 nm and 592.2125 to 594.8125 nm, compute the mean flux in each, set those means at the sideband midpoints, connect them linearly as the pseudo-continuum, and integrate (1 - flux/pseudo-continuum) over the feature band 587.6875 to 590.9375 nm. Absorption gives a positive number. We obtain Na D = 0.34 nm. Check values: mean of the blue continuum 9.26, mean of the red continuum 9.51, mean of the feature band 8.39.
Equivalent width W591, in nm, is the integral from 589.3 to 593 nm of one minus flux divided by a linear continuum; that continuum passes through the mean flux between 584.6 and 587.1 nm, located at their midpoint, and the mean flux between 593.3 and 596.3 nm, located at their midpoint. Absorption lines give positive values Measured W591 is 0.21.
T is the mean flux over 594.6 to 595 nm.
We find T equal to 9.27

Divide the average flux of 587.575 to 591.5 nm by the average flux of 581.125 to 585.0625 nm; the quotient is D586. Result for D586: 0.9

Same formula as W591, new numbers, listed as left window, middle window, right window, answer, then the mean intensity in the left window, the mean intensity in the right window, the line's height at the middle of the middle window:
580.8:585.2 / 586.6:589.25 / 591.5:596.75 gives 0.234 nm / 9.72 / 9.39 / 9.58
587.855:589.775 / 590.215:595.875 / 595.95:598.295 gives -0.385 nm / 8.06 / 9.35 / 8.72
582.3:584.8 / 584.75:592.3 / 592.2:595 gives 0.587 nm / 9.65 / 9.54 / 9.6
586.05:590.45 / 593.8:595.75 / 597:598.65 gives -0.128 nm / 8.67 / 9.15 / 9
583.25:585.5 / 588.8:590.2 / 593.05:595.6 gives 0.250 nm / 9.59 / 9.55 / 9.57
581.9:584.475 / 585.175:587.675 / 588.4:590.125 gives -0.111 nm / 9.69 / 7.92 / 8.75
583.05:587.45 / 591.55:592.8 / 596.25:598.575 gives -0.004 nm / 9.4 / 9.16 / 9.26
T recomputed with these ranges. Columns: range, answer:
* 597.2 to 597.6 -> 9.36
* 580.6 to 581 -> 9.38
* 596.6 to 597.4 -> 9.65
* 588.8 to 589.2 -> 7.61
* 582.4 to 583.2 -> 9.68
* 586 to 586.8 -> 9.32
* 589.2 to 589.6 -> 7.04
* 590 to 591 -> 8.98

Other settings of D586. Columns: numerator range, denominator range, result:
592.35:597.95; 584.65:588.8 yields 1.04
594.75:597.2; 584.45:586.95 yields 1.00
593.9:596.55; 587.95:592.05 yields 1.10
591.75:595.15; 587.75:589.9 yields 1.17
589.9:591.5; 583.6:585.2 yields 0.92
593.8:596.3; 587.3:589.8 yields 1.15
